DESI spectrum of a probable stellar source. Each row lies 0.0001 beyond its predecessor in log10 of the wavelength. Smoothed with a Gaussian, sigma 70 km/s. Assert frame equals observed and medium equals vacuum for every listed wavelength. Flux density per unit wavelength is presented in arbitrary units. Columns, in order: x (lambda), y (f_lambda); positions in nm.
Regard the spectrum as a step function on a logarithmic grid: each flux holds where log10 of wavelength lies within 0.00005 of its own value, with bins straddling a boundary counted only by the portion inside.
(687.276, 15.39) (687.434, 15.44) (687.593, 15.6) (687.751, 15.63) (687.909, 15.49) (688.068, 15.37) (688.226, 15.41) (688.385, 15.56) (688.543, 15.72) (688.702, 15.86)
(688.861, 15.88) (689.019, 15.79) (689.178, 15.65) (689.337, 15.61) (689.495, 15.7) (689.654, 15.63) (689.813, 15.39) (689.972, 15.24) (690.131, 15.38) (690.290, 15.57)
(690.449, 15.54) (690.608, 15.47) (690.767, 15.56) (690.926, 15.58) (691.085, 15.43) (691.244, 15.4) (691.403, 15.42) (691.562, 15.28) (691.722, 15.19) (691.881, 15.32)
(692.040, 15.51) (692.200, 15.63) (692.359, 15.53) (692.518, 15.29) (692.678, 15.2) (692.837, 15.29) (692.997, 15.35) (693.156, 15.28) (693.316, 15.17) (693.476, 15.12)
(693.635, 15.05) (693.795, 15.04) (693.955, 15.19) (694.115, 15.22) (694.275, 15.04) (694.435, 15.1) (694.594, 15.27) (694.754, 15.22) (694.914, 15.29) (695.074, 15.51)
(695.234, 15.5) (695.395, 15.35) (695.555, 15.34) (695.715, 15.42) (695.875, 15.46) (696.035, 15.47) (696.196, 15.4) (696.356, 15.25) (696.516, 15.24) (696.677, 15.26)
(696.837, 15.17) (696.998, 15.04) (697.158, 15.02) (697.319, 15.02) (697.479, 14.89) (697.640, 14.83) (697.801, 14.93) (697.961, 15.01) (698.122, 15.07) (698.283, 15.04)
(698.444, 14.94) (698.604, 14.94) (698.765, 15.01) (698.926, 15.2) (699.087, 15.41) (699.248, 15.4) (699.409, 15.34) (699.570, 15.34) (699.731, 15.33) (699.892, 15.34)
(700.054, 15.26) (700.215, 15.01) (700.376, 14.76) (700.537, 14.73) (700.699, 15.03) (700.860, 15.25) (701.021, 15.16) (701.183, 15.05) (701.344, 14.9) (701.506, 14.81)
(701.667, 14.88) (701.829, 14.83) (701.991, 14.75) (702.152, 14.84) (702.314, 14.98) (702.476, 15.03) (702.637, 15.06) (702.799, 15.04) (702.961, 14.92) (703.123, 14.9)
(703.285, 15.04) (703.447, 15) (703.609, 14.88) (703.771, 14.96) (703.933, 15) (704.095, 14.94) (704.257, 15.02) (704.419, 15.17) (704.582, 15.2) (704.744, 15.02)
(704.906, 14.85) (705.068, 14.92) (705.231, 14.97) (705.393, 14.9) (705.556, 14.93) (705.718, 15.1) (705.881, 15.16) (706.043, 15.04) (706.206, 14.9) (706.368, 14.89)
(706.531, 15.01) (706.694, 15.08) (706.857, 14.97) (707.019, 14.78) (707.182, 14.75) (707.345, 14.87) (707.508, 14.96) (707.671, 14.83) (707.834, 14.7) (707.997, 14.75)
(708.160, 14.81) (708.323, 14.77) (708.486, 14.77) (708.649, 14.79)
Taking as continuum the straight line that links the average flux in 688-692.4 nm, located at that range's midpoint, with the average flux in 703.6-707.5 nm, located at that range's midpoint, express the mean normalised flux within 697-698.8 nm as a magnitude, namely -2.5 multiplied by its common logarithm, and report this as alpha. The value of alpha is 0.02 mag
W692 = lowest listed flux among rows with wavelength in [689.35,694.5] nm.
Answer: 15.04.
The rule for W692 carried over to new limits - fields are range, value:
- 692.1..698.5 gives 14.83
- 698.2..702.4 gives 14.73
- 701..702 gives 14.75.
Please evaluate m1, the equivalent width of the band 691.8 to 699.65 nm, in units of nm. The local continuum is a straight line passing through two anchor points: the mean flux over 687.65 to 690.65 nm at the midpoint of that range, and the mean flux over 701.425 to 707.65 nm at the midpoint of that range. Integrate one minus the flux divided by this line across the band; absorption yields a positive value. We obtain 0.04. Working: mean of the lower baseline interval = 15.6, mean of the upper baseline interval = 15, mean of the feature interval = 15.2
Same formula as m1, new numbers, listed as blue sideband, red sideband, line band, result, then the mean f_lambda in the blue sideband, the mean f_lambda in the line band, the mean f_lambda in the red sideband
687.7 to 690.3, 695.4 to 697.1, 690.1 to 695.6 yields 0.04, 15.6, 15.3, 15.3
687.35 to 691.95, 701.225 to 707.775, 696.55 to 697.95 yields 0.02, 15.5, 15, 15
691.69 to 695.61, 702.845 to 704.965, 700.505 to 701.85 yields 0.01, 15.3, 15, 15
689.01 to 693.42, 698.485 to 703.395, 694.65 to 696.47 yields -0.01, 15.4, 15.4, 15.1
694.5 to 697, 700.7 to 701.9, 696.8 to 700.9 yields 0.01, 15.3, 15.1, 15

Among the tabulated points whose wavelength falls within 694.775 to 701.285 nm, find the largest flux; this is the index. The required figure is 15.51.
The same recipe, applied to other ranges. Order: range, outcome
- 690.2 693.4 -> 15.63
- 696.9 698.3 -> 15.07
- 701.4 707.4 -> 15.2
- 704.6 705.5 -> 15.02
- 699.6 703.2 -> 15.34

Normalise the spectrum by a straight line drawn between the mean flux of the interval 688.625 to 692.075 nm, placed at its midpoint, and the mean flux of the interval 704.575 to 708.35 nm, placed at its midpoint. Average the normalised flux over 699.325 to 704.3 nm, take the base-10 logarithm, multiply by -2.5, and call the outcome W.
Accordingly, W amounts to 0.01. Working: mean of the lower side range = 15.5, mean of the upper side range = 14.9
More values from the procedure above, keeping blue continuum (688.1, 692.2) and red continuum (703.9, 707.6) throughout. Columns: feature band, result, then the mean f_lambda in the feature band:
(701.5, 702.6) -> 0.015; 14.9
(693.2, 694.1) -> 0.020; 15.1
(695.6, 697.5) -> 0.004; 15.2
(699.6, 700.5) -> 0.003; 15.1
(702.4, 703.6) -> 0.006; 15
